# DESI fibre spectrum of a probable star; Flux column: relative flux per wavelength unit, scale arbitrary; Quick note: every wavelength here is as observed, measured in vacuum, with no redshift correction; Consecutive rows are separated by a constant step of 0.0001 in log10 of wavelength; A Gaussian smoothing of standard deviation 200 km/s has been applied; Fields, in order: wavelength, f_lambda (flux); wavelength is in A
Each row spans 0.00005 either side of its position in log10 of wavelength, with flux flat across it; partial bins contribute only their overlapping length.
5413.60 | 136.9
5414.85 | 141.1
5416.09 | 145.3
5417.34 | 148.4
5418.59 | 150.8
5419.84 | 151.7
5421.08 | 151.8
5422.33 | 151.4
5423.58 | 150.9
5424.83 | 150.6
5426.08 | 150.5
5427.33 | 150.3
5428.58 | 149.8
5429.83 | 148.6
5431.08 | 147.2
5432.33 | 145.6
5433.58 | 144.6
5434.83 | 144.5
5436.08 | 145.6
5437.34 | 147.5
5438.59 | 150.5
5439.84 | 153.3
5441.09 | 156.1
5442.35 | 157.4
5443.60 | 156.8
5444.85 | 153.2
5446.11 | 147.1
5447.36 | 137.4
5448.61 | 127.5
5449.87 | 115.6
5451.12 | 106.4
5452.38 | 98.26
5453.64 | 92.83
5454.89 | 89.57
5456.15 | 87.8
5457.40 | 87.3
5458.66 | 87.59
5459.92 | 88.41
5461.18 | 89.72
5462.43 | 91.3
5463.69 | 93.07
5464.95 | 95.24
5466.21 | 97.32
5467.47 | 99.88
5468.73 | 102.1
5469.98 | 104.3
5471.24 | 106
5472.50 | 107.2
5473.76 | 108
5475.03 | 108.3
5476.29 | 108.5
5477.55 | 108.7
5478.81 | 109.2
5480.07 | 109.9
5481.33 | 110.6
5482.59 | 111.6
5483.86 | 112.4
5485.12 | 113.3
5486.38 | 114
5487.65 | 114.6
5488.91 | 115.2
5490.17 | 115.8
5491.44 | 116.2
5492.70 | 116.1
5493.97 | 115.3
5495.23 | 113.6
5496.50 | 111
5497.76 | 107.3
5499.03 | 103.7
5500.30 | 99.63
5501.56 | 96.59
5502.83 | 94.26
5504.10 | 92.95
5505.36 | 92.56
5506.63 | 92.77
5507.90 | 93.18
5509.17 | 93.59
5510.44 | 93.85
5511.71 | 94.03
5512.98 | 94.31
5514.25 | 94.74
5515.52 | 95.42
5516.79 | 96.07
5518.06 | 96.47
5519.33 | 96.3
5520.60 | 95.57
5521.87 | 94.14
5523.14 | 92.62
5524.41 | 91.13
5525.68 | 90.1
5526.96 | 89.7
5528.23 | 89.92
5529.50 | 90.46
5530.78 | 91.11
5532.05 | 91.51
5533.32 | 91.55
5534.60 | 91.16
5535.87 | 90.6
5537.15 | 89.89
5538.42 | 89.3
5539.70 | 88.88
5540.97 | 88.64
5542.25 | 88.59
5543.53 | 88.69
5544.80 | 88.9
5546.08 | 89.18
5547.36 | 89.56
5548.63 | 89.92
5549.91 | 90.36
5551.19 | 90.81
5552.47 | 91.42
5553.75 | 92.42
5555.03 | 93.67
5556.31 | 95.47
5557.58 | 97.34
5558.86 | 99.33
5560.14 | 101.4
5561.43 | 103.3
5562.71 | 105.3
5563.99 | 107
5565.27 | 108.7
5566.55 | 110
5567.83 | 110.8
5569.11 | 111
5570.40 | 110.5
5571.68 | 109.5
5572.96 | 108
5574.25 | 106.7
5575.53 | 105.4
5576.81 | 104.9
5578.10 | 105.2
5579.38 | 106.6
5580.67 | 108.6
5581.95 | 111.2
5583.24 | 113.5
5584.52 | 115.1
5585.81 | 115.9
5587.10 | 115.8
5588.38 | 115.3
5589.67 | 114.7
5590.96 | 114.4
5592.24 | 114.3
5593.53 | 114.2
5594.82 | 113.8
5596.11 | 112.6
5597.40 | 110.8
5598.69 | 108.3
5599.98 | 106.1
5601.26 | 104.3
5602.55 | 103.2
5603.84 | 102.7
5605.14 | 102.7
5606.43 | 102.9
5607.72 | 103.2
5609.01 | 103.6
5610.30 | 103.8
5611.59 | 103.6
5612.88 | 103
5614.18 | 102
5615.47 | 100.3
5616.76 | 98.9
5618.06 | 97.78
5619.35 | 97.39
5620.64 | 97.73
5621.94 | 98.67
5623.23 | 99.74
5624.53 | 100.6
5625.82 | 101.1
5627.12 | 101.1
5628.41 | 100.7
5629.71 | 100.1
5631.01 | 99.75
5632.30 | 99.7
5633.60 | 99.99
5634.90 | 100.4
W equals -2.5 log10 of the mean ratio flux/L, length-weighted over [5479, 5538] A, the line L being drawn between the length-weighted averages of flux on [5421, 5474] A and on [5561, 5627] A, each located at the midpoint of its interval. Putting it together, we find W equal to 0.17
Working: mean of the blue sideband 125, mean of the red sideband 107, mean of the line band 99.9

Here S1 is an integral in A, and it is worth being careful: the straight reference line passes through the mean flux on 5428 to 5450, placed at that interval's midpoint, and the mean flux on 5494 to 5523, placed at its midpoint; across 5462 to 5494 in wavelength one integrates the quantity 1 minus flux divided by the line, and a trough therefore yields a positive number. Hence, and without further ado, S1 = 2.86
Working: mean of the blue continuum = 147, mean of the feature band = 108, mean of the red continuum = 97.7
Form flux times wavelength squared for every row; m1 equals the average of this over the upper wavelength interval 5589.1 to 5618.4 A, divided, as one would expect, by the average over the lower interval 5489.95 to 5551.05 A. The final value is 1.1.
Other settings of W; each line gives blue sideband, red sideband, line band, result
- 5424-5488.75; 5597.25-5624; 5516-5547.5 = 0.217 mag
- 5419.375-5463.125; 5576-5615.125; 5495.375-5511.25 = 0.239 mag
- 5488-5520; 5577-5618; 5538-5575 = 0.074 mag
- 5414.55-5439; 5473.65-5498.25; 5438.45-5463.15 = 0.143 mag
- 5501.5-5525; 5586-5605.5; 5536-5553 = 0.123 mag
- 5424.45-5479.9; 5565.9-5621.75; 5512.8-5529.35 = 0.220 mag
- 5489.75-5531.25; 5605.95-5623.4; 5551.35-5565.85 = 0.002 mag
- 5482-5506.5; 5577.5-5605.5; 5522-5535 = 0.193 mag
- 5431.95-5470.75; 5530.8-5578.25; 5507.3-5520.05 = 0.121 mag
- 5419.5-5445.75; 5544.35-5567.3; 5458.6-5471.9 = 0.375 mag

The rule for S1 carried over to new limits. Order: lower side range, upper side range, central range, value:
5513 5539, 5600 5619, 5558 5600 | -4.62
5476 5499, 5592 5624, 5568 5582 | -0.21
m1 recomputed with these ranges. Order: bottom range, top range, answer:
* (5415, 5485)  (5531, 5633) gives 0.86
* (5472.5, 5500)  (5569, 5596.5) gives 1.03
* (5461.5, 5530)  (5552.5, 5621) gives 1.08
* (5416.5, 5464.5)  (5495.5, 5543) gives 0.74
